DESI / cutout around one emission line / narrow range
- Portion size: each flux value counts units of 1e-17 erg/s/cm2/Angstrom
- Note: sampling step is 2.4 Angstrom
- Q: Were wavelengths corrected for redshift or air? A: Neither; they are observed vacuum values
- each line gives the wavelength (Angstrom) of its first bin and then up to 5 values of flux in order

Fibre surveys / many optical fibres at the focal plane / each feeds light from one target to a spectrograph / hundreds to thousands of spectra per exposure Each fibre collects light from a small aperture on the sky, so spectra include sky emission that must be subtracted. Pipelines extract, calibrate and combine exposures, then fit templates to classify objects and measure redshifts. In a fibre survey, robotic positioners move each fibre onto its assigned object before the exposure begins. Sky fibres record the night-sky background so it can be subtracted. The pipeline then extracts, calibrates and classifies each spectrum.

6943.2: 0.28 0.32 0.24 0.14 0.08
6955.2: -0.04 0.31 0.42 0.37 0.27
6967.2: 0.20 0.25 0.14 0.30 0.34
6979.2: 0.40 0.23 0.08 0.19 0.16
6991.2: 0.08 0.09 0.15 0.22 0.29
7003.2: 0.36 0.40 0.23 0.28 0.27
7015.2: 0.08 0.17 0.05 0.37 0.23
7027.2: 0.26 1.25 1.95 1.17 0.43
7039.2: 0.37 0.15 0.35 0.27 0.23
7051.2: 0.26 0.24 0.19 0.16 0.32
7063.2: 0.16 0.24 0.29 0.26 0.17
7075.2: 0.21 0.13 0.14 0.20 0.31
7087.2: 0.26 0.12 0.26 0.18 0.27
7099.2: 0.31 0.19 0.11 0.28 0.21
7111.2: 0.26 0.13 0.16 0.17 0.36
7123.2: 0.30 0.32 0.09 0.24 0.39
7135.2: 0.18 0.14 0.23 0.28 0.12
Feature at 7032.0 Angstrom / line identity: H-beta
